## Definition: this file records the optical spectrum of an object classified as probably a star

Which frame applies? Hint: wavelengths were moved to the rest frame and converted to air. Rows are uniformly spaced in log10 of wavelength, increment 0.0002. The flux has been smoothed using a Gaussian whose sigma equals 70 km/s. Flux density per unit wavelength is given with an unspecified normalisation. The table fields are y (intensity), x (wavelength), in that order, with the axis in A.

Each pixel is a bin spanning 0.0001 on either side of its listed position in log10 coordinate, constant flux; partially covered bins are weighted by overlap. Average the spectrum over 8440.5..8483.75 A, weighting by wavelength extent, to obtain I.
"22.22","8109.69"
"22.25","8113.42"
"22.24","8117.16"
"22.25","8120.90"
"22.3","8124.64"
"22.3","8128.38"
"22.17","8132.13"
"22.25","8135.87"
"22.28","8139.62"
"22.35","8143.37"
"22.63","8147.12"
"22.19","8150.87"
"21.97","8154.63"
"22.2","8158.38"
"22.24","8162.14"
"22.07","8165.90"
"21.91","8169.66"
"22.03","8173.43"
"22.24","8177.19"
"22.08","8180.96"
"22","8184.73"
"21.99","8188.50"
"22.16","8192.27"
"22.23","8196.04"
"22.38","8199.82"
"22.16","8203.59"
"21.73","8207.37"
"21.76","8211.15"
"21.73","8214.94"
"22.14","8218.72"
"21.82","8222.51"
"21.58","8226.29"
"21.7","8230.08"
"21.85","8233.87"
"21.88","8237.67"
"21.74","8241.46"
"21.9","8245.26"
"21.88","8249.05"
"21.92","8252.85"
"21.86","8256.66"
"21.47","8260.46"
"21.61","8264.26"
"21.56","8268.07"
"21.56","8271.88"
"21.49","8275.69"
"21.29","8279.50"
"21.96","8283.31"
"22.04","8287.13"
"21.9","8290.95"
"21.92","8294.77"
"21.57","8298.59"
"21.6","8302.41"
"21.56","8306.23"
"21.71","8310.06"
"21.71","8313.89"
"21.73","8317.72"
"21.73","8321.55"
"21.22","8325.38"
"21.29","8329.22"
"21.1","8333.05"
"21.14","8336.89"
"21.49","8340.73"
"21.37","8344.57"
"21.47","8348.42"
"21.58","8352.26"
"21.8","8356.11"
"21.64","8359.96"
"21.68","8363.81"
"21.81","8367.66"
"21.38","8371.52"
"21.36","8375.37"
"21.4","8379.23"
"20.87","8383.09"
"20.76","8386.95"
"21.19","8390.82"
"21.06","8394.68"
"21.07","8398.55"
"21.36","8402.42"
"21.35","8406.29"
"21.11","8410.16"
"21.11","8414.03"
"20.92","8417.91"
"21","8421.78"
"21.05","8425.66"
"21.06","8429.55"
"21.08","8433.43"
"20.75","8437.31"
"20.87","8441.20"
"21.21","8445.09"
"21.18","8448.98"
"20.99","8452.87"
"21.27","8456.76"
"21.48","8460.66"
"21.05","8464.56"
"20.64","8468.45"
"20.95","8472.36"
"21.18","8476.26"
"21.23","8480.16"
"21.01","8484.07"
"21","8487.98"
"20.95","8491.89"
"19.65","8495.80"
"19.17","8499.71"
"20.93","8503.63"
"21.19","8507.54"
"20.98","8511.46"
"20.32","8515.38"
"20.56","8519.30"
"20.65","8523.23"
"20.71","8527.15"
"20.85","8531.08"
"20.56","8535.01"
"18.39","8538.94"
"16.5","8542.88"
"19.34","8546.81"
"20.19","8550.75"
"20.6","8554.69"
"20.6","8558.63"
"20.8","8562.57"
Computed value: 21.1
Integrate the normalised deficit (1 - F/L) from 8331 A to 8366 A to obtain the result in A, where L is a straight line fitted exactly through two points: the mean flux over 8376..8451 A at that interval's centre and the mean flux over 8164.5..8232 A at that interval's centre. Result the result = -0.21 A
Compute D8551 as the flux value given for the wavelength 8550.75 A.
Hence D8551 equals 20.19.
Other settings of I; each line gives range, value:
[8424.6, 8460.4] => 21.1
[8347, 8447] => 21.2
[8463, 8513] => 20.8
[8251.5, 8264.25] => 21.7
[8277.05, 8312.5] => 21.7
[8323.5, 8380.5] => 21.4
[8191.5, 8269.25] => 21.9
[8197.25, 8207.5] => 22.2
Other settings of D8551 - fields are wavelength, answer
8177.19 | 22.24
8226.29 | 21.58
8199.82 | 22.38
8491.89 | 20.95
